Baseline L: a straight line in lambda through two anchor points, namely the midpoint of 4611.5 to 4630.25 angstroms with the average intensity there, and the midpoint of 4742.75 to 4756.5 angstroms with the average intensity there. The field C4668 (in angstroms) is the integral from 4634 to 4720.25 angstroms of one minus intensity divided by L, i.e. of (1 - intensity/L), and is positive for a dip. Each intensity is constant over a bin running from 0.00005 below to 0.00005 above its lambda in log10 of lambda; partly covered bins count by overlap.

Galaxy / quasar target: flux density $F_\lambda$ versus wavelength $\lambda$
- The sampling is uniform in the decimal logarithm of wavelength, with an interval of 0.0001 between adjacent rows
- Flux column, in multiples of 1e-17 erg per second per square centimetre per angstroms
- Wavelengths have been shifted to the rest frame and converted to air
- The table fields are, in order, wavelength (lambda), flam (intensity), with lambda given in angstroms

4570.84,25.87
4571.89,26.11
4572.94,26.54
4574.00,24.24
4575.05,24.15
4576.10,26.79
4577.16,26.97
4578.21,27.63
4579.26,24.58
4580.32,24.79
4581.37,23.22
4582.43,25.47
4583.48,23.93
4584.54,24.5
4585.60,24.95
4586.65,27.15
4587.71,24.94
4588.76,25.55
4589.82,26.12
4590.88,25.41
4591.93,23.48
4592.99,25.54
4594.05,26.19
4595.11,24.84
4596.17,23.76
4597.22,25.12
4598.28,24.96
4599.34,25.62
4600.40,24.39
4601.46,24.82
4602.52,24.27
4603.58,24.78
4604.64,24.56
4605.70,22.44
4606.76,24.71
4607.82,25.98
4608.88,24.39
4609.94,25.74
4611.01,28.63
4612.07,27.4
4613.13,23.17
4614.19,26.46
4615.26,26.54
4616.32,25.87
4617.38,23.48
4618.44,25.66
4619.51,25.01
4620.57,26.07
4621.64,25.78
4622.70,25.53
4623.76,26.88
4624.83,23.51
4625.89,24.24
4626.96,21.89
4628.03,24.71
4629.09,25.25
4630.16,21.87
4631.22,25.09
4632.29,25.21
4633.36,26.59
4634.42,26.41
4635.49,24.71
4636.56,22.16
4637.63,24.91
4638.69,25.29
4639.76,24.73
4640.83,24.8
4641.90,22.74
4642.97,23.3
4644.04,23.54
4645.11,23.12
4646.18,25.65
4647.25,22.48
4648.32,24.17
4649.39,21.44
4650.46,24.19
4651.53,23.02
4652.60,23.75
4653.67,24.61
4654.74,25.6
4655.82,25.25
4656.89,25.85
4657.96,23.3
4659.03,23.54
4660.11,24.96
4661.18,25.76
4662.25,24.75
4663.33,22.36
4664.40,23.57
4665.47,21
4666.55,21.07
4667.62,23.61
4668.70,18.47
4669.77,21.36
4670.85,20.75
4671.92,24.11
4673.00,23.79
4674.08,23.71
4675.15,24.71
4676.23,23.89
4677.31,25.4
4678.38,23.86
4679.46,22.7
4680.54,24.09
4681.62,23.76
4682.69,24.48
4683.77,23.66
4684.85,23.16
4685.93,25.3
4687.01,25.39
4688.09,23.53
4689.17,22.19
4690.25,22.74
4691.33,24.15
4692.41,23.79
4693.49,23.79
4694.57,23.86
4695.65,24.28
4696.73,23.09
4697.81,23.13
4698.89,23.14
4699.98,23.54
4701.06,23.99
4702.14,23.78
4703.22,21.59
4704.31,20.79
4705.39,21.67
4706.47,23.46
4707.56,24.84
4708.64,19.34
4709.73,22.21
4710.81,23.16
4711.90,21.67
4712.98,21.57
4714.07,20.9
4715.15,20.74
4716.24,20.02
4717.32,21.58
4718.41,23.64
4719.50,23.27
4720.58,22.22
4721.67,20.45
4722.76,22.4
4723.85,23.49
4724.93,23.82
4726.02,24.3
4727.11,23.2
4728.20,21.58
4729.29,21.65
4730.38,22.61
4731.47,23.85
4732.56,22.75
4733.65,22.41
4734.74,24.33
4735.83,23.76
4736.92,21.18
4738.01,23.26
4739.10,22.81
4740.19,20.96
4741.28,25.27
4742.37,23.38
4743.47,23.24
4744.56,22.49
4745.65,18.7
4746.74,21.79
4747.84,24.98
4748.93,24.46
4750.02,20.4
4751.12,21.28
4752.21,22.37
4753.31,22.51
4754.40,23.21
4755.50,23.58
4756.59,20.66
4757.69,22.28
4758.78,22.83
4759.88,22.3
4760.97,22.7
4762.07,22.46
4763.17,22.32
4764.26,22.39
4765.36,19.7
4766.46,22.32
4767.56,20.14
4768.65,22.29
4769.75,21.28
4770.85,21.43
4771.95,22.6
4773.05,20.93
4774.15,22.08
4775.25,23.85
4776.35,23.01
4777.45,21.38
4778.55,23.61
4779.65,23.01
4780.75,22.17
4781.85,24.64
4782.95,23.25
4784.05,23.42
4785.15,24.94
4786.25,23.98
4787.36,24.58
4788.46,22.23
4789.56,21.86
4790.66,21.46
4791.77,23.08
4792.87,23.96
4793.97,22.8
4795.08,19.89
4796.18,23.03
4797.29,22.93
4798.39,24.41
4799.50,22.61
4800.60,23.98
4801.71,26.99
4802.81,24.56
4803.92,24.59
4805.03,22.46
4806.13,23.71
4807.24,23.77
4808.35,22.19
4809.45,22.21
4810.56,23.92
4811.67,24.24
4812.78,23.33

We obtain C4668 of 2.0 angstroms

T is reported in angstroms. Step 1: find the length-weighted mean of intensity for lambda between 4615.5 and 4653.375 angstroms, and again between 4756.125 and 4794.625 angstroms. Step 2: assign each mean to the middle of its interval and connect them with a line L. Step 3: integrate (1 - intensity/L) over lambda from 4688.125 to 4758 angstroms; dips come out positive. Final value 1.8 angstroms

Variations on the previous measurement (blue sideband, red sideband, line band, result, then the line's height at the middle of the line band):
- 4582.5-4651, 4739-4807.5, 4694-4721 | 1.3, 23.6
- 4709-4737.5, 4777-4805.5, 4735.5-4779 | 1.1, 22.9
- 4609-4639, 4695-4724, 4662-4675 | 0.7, 23.7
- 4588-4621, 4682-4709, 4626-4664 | 0.3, 24.4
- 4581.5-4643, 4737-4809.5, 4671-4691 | 0.1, 24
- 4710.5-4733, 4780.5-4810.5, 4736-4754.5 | 0.1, 22.6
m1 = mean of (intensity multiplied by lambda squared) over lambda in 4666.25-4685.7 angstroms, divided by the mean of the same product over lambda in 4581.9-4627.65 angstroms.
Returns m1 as 1.0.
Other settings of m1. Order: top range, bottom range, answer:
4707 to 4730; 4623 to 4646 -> 0.94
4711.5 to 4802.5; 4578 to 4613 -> 0.96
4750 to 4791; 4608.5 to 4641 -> 0.95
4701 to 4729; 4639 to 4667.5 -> 0.96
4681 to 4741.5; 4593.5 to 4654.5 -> 0.96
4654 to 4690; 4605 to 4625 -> 0.95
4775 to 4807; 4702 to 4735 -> 1.08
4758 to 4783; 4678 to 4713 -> 0.99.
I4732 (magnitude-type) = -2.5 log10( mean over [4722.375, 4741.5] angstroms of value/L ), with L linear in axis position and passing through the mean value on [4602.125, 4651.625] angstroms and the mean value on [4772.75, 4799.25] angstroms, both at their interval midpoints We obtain 0.03 mag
